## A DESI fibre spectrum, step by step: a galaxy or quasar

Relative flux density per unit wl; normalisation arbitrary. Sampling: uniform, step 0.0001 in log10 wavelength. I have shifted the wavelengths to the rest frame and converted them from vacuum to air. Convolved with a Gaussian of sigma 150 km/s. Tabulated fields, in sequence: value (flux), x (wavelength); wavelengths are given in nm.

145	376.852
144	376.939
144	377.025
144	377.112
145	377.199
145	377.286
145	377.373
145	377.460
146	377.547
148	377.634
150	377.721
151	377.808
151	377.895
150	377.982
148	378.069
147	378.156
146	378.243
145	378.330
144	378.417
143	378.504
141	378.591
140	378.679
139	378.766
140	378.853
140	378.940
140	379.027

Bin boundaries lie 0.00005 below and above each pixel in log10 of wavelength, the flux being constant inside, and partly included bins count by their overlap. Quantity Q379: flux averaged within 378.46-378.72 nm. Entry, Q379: 141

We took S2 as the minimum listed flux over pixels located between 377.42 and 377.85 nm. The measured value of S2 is 145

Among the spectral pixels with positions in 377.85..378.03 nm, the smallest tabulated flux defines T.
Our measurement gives 150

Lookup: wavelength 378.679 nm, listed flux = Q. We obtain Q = 140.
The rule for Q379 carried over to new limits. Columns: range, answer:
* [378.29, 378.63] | 143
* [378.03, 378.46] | 146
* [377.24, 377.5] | 145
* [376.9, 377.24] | 144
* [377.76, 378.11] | 150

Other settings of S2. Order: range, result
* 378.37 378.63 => 141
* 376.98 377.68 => 144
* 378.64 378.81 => 139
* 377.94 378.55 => 143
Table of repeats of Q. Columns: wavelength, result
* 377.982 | 150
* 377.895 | 151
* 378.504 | 143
